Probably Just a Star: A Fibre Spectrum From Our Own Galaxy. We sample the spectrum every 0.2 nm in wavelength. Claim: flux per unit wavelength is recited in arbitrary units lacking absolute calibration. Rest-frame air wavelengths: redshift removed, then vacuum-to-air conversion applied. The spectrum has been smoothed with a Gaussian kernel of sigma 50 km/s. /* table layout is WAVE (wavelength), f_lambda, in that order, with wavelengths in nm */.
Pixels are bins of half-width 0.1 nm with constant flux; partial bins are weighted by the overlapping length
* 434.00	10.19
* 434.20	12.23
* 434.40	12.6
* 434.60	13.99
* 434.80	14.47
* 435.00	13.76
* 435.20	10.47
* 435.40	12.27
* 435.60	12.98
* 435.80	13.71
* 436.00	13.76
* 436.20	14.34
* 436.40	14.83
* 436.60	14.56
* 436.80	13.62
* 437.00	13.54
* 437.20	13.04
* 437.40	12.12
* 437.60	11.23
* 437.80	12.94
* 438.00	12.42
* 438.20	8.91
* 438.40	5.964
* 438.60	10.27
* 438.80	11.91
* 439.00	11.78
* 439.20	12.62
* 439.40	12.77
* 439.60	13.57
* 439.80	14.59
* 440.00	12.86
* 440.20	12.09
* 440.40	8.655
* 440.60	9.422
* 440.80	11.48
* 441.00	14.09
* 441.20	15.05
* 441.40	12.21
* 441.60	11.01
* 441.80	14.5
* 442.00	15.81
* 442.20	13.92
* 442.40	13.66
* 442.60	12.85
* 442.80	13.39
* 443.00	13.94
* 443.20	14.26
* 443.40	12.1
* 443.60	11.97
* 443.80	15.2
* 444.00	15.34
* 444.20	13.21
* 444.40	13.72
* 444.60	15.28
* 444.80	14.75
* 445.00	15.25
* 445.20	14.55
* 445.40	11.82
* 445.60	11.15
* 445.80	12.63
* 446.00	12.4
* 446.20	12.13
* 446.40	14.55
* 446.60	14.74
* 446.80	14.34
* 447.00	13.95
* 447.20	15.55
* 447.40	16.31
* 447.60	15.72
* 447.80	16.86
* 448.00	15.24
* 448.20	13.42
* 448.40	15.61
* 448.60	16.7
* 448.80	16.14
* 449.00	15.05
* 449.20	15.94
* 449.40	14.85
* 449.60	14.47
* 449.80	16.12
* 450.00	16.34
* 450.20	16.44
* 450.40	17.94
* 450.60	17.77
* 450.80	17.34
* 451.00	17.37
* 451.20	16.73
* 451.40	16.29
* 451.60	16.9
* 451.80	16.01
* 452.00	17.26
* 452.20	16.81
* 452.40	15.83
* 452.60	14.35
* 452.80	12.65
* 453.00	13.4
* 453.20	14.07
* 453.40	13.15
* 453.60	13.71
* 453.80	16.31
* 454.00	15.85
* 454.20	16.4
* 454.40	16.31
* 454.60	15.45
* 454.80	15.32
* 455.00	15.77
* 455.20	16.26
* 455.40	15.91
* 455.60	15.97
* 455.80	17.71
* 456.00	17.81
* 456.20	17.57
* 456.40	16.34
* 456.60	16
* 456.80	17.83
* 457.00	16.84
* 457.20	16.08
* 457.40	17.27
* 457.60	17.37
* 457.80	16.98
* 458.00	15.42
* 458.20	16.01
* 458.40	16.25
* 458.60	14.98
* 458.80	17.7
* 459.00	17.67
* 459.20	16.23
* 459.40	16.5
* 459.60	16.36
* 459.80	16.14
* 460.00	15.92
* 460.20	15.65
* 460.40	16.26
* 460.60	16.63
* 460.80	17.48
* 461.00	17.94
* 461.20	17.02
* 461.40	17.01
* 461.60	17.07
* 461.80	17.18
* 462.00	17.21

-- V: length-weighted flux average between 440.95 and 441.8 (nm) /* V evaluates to 13.2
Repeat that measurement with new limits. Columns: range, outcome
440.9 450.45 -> 14.4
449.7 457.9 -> 16.2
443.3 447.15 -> 13.7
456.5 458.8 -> 16.5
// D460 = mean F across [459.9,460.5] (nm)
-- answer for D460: 15.9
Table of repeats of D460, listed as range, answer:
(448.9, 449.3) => 15.5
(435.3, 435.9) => 13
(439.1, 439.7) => 13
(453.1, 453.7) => 13.6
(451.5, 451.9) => 16.5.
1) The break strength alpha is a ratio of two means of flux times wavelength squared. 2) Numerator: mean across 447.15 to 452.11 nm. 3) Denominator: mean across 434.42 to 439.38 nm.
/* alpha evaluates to 1.37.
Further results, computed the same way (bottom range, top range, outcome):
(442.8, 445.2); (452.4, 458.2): 1.18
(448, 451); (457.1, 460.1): 1.07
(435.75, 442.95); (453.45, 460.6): 1.40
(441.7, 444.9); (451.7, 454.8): 1.13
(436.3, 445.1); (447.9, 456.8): 1.30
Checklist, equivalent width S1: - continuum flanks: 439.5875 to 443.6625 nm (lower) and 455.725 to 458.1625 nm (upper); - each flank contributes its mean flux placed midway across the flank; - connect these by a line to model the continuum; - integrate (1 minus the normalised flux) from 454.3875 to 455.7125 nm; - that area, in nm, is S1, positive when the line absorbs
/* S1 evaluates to 0.05 nm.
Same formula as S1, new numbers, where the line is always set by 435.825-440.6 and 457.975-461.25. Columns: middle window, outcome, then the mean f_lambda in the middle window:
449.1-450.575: -0.16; 16.1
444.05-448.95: -0.19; 14.4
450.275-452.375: -0.30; 17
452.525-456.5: -0.01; 15.5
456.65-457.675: -0.06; 17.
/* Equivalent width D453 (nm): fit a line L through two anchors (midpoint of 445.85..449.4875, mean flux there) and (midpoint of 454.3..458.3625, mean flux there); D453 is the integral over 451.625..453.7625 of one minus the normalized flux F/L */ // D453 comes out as 0.134 nm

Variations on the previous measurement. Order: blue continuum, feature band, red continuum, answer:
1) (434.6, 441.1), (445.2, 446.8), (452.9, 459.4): 0.12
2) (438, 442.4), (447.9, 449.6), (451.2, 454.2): -0.12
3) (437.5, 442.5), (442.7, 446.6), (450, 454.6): -0.01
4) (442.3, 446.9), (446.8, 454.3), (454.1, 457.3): -0.28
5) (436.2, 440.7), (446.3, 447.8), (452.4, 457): -0.13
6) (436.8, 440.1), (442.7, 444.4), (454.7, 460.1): -0.06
